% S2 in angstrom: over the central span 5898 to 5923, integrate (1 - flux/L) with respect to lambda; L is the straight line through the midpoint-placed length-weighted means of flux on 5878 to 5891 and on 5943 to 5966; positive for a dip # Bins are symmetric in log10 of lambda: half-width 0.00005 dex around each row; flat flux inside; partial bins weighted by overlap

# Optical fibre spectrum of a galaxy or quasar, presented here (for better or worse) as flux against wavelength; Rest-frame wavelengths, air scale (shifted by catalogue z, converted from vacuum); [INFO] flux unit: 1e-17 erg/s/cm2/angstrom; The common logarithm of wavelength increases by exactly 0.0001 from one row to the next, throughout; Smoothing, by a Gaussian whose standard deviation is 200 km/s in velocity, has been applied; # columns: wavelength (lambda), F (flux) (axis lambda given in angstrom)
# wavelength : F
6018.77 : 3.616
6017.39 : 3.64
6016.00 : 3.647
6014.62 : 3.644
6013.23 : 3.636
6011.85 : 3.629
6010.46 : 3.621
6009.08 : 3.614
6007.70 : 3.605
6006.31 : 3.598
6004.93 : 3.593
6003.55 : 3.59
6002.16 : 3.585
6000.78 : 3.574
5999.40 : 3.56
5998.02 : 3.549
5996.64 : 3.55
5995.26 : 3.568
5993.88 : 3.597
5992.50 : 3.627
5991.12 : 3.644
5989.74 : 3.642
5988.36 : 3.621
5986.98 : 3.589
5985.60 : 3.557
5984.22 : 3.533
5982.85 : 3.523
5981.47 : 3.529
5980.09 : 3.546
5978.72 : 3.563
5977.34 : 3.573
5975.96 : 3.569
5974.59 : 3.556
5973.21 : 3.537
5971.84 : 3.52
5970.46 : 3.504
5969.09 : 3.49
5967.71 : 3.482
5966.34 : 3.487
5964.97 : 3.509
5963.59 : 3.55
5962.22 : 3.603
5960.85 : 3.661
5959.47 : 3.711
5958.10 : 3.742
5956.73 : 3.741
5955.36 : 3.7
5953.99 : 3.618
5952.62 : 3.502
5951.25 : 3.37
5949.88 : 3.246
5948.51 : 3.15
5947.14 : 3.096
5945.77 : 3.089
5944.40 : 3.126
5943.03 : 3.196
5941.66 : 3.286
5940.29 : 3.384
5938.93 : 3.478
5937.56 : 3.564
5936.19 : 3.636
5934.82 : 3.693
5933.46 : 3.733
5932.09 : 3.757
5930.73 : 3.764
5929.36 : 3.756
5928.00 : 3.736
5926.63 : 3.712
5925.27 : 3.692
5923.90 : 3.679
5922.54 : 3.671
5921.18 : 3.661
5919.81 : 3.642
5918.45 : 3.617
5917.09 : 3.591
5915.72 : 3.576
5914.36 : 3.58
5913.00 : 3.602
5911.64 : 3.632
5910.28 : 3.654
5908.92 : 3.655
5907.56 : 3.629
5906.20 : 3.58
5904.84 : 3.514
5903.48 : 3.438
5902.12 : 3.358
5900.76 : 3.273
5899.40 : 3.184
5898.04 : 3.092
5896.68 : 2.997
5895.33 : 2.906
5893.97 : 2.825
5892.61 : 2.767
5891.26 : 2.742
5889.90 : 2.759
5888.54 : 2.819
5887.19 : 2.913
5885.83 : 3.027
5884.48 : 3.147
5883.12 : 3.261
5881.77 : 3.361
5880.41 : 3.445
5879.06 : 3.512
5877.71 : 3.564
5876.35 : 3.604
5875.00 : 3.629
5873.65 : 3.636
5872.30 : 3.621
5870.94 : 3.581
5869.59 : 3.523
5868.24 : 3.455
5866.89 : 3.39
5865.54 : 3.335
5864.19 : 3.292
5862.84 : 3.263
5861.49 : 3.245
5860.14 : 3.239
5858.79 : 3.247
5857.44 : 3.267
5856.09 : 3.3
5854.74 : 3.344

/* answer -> -2.13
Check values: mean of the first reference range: 3.14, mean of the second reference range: 3.46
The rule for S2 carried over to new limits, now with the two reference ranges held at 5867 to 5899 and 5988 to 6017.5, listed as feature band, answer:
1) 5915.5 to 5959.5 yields -1.8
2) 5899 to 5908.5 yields -0.4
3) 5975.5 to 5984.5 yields 0.0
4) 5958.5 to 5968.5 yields -0.3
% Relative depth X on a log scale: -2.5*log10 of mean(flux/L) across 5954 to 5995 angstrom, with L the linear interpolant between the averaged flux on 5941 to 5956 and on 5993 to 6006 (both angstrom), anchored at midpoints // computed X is -0.044 mag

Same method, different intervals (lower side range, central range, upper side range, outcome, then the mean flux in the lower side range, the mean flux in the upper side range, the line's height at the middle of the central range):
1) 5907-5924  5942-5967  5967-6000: 0.04 mag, 3.63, 3.56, 3.59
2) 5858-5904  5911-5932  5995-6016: -0.09 mag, 3.25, 3.6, 3.36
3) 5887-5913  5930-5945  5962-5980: -0.04 mag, 3.21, 3.53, 3.38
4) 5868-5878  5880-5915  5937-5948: 0.08 mag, 3.58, 3.27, 3.47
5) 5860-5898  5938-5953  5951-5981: 0.07 mag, 3.24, 3.57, 3.49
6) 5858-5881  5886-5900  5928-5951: 0.19 mag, 3.45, 3.44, 3.44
